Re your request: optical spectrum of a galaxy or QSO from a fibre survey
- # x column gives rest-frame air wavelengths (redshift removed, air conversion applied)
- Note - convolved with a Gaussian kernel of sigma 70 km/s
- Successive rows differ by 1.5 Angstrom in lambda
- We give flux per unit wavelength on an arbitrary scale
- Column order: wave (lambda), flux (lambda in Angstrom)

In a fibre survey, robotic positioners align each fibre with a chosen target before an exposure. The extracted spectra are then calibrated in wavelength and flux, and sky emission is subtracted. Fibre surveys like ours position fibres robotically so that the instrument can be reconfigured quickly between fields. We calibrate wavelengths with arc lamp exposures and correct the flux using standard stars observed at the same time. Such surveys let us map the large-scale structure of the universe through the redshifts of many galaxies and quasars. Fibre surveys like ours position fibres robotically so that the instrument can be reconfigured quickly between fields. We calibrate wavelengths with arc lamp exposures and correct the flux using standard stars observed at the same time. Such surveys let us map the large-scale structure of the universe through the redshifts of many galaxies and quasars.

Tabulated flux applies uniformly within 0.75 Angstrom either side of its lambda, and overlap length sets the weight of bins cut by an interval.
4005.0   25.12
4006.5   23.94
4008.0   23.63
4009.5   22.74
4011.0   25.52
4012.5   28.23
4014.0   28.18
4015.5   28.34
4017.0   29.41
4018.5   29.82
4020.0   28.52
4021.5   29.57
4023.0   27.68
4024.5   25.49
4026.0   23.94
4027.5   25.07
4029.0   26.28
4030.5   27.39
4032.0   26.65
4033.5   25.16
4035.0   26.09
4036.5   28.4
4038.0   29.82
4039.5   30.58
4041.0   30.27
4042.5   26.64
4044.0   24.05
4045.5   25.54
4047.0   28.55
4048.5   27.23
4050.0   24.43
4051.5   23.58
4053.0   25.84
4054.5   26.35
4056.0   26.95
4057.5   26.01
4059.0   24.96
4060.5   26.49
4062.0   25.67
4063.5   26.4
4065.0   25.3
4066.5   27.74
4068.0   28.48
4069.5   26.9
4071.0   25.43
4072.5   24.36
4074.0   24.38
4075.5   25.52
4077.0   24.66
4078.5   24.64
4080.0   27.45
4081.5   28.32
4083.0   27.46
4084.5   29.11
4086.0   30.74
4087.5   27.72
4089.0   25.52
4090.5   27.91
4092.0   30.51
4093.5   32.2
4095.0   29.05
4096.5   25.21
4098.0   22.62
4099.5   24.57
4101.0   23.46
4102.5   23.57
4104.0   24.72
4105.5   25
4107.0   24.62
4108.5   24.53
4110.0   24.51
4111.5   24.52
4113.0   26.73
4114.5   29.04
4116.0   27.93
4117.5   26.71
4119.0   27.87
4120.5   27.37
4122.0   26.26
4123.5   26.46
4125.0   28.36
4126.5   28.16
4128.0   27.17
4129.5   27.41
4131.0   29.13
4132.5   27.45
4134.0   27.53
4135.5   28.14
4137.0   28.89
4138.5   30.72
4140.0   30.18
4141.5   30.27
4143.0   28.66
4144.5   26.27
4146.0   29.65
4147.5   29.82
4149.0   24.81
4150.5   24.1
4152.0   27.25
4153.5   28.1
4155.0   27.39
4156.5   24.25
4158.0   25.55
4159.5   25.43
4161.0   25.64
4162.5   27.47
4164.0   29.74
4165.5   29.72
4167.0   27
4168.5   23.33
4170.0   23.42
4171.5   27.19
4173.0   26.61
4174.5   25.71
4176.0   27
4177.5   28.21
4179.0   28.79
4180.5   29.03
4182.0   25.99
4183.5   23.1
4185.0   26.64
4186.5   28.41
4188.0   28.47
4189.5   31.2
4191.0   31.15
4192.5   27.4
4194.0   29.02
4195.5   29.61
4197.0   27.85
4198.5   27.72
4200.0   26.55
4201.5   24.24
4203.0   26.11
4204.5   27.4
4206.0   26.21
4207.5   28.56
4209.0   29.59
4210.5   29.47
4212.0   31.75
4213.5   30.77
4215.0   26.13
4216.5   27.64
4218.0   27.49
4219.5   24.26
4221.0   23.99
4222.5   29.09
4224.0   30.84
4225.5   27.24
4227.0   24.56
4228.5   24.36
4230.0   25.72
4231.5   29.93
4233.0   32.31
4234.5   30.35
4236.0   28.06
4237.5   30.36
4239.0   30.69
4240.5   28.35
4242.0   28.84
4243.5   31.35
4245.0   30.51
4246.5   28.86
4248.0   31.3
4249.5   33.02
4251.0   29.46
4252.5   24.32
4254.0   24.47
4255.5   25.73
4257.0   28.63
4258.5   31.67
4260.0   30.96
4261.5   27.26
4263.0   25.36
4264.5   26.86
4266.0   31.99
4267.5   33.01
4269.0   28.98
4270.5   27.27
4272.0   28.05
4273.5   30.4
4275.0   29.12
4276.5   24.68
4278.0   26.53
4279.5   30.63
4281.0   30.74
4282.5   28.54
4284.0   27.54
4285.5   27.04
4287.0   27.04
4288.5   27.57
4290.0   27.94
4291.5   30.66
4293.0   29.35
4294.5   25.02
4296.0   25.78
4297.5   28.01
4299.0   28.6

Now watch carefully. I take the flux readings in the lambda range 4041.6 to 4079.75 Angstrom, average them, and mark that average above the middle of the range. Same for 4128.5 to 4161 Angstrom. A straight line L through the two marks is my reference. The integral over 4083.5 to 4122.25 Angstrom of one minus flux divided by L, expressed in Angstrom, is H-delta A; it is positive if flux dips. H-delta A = 0.17 Angstrom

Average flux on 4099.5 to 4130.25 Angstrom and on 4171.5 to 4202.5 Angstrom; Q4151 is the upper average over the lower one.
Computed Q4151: 1.1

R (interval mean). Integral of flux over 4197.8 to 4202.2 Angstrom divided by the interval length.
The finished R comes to 26.2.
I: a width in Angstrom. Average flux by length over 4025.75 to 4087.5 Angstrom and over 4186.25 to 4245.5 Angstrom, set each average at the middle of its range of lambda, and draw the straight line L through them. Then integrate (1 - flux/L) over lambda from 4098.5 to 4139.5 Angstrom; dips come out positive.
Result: 0.9 Angstrom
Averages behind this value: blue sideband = 26.6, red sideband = 28.3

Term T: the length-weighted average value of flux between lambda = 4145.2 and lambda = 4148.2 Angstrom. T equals 29.7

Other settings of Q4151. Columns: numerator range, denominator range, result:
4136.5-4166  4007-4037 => 1.03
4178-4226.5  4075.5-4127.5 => 1.04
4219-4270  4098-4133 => 1.09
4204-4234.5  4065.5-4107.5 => 1.05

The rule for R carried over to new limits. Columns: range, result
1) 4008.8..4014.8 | 26.2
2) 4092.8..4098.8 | 27.2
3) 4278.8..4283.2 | 30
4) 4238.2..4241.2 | 29.6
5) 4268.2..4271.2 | 28.2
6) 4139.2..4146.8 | 29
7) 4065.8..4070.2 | 27.7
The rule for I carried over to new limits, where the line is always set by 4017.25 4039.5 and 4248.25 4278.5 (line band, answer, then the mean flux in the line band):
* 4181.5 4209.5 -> 0.5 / 27.6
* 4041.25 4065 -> 1.2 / 26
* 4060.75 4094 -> 0.6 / 27.1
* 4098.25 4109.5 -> 1.4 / 24.3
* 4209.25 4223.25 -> 0.2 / 27.9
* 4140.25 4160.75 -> 0.6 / 27.1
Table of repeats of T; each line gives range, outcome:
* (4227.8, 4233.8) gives 28.1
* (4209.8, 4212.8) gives 30.6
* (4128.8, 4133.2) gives 28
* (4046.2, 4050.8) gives 26.7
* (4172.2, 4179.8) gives 27.3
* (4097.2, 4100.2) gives 23.6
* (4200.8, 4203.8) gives 25.2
